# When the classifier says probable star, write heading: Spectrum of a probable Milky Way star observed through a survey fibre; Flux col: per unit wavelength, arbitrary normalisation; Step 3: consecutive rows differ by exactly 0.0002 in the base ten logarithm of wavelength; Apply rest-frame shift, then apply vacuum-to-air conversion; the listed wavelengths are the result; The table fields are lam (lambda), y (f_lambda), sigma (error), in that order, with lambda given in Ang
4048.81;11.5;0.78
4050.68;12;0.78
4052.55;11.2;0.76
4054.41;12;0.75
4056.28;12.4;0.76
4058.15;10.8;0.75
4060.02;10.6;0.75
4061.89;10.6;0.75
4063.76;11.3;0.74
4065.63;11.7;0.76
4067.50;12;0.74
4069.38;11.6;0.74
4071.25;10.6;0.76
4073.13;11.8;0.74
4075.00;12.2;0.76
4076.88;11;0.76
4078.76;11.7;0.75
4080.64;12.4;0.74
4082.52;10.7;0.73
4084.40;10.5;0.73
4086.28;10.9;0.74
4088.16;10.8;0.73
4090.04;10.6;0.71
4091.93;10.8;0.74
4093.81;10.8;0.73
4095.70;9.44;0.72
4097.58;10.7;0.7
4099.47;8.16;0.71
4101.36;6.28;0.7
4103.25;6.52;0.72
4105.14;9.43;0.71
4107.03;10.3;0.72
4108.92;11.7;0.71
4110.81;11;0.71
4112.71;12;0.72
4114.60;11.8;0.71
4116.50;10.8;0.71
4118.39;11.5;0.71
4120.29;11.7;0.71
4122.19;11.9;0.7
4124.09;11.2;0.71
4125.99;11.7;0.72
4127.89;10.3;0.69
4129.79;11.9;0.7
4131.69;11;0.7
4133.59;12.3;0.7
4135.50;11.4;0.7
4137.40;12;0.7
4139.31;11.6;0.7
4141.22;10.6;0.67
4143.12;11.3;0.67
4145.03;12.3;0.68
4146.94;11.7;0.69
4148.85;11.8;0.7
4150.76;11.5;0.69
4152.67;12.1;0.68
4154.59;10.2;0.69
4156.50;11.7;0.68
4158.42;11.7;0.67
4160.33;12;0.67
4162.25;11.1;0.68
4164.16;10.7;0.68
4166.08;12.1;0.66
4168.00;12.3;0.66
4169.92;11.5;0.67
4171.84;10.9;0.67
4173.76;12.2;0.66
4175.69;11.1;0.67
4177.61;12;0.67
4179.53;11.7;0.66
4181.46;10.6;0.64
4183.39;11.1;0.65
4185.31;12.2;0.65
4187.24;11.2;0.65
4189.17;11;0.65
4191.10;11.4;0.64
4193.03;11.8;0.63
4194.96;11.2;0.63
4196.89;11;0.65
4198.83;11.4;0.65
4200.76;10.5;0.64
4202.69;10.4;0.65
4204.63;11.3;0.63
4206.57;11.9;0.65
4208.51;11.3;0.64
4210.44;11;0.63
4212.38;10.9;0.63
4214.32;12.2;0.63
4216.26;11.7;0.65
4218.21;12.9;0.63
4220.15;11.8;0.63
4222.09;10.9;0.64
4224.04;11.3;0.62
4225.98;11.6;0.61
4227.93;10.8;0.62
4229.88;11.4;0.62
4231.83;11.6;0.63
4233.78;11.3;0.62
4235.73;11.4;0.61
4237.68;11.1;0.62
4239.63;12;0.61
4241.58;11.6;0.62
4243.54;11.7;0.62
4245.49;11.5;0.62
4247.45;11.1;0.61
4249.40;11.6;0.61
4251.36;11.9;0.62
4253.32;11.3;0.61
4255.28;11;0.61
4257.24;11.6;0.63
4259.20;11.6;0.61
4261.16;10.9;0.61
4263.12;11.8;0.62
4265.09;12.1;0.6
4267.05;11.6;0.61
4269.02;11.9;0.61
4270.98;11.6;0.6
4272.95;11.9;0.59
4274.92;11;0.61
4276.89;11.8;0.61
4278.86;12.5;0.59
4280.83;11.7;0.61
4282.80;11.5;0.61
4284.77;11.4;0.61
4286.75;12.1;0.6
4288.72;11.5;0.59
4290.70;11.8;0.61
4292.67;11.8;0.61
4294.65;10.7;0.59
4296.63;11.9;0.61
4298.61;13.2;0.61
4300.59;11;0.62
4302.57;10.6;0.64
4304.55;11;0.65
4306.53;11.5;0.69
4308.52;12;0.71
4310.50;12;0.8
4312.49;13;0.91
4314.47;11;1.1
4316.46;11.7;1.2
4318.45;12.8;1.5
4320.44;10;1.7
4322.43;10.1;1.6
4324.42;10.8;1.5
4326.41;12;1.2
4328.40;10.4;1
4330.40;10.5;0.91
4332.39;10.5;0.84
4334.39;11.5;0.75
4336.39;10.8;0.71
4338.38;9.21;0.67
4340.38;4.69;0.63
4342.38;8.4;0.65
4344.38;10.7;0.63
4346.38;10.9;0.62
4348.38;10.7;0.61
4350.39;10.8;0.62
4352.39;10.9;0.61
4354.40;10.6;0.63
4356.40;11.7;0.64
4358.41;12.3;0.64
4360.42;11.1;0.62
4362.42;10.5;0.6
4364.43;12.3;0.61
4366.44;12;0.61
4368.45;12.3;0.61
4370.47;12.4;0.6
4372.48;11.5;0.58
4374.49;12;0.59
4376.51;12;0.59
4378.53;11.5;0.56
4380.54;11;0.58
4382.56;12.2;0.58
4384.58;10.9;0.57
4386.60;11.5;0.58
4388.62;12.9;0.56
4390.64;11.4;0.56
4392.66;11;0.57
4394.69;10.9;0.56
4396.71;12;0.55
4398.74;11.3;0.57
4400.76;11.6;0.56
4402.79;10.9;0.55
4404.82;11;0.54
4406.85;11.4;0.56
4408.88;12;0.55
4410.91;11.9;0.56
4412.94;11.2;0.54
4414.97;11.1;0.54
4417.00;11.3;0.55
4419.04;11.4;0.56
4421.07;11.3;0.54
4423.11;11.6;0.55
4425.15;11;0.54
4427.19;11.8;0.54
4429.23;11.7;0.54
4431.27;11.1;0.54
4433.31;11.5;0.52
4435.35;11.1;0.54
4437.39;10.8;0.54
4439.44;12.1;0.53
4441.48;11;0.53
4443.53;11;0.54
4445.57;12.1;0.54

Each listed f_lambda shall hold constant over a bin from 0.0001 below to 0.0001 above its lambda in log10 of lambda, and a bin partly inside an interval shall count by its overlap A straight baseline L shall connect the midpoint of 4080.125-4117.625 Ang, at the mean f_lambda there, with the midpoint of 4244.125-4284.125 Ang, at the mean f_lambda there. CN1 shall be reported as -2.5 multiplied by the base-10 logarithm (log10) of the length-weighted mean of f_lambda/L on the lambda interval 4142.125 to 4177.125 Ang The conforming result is -0.08 mag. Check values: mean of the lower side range 10.3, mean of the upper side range 11.6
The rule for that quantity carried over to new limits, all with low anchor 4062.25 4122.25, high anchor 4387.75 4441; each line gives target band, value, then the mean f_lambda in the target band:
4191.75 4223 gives -0.039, 11.4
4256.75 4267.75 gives -0.048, 11.6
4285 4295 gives -0.043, 11.6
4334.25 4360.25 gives 0.107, 10.2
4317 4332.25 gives 0.029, 10.9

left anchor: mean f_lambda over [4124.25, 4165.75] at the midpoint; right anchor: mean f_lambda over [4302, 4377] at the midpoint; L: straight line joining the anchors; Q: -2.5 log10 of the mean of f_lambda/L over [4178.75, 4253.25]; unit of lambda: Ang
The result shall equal -0.01 mag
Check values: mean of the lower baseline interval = 11.5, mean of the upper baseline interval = 11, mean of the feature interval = 11.4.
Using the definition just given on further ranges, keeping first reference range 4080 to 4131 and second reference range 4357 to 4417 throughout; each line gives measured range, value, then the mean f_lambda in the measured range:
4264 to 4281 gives -0.058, 11.8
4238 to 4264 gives -0.038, 11.5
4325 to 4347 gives 0.146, 9.96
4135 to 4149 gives -0.085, 11.6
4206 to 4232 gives -0.051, 11.5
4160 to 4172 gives -0.071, 11.5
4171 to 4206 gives -0.040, 11.3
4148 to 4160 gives -0.075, 11.5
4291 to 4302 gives -0.040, 11.7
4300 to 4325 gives -0.004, 11.4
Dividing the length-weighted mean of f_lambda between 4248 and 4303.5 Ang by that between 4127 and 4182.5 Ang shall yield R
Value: 1.0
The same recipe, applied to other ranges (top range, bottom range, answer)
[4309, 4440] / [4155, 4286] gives 0.98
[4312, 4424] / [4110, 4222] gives 0.97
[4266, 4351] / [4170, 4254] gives 0.97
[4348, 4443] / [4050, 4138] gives 1.04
